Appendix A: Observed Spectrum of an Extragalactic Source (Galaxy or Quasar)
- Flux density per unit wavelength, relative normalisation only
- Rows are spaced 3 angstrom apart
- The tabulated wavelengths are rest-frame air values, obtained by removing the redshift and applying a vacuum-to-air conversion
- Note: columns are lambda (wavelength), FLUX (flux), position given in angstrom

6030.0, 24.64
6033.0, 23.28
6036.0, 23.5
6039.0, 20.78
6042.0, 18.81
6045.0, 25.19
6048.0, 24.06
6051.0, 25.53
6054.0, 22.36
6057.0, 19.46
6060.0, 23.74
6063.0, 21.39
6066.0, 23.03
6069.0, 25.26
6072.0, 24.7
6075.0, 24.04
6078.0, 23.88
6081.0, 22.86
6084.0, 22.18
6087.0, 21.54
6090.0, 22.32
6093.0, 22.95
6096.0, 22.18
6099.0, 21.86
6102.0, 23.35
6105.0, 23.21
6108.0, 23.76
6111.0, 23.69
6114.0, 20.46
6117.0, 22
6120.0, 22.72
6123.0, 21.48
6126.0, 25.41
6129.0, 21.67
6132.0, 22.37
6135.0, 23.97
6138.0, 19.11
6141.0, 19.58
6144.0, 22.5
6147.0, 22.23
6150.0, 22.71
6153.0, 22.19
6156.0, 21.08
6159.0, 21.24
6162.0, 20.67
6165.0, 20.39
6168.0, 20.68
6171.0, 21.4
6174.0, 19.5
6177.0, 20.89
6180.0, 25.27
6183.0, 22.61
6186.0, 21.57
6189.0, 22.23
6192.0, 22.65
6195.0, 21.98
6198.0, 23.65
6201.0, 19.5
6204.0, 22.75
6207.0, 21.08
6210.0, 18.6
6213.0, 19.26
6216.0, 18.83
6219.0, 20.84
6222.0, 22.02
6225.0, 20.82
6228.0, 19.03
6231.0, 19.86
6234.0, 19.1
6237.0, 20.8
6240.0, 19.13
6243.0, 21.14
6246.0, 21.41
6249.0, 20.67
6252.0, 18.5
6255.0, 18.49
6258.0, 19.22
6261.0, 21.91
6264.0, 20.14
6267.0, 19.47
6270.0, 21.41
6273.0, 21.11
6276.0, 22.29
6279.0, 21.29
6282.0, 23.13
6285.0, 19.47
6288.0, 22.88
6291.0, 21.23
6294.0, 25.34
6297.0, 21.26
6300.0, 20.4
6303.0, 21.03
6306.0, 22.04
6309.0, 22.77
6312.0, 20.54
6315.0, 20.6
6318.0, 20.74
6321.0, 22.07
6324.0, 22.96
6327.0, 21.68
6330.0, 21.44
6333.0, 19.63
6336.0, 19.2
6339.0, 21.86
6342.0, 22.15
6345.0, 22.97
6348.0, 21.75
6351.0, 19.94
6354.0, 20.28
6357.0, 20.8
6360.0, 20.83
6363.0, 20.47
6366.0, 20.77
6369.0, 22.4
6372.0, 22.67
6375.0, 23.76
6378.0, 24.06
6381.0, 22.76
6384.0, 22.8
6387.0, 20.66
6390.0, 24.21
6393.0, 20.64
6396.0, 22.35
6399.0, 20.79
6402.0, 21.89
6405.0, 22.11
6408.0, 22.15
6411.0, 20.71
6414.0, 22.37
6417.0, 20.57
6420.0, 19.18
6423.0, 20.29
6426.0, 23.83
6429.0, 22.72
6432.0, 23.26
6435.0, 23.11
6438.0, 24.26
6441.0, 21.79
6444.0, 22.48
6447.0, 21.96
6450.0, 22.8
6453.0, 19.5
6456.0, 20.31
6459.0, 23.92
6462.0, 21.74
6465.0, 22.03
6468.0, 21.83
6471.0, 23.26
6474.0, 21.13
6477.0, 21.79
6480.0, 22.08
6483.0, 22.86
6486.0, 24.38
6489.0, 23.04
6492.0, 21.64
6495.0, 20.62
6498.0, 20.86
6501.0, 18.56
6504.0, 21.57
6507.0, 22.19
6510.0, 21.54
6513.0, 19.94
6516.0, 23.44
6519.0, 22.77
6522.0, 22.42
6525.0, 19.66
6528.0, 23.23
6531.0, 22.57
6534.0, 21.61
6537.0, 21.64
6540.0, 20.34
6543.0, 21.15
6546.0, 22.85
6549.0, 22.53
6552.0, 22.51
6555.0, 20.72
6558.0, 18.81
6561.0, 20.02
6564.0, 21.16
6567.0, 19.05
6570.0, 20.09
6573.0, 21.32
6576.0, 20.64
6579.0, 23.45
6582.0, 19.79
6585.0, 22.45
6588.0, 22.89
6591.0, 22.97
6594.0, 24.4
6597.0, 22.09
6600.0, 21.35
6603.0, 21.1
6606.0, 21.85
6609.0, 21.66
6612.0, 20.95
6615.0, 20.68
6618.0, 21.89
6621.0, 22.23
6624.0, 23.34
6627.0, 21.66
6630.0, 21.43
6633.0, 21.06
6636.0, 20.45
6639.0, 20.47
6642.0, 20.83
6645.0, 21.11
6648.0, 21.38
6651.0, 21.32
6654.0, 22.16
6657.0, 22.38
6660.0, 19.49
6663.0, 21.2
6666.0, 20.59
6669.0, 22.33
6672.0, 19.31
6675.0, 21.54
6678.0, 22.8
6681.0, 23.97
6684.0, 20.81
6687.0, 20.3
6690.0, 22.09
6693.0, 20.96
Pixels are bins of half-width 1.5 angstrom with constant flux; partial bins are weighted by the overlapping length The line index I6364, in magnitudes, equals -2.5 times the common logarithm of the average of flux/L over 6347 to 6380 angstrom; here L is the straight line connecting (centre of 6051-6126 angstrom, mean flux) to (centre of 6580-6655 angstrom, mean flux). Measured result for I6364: 0.03 mag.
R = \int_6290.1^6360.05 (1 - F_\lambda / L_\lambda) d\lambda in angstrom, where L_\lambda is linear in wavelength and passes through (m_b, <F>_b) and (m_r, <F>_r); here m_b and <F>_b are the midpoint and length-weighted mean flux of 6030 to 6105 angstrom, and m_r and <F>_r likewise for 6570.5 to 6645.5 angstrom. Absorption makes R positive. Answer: 2.8 angstrom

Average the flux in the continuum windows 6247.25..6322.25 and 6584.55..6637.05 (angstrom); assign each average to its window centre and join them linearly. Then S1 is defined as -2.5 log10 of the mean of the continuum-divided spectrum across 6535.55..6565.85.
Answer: 0.03 mag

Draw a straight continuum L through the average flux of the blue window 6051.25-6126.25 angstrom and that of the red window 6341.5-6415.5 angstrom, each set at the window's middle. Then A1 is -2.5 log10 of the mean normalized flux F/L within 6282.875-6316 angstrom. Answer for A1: 0.02 mag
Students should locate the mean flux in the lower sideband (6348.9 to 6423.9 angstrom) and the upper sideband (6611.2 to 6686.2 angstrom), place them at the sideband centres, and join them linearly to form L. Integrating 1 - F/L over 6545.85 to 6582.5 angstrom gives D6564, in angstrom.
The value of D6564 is 0.9 angstrom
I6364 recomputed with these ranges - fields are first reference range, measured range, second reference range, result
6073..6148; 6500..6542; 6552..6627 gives 0.00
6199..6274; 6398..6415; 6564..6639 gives -0.04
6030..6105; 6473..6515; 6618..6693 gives 0.01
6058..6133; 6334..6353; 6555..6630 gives 0.05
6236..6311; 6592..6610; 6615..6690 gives -0.04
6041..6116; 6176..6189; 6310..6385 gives -0.01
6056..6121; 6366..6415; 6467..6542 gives -0.01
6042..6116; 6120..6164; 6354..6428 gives 0.04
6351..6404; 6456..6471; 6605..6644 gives -0.03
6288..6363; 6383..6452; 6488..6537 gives -0.03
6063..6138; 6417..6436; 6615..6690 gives 0.00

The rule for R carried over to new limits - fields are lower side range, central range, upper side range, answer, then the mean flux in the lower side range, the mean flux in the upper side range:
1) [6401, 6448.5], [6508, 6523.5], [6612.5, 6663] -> -0.2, 22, 21.4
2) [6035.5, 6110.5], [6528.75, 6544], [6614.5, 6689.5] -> 0.1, 22.9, 21.4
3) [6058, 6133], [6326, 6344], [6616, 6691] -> 1.0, 22.9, 21.4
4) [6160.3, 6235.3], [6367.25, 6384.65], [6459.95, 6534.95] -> -1.2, 21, 21.9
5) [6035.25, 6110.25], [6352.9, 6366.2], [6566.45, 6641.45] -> 0.9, 22.9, 21.6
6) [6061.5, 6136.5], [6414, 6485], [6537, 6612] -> -0.7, 22.9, 21.5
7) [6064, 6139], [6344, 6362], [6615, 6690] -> 0.9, 22.8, 21.4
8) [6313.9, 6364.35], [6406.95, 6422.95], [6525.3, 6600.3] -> 0.3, 21.1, 21.6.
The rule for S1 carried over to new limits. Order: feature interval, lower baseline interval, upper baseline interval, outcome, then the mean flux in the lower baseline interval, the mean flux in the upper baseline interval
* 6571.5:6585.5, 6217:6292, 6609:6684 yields -0.01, 20.6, 21.4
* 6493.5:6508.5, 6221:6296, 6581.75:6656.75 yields 0.03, 20.8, 21.7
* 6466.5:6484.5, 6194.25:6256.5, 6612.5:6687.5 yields -0.06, 20.3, 21.4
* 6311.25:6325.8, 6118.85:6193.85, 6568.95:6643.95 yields 0.02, 21.8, 21.6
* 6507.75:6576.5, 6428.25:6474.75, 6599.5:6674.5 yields 0.02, 22.3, 21.3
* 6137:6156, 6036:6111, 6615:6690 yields 0.06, 22.9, 21.4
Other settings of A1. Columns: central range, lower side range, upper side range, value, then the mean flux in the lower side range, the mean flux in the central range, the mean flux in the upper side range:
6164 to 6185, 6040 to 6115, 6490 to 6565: 0.05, 22.9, 21.6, 21.4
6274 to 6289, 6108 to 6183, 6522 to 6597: 0.00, 21.9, 21.8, 21.5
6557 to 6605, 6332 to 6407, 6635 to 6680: 0.00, 21.7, 21.4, 21.2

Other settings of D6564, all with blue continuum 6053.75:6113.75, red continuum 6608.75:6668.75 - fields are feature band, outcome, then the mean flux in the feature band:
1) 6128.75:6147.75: 0.91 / 21.6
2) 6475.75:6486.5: -0.44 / 22.7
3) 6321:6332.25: 0.16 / 21.9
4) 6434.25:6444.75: -0.51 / 22.9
